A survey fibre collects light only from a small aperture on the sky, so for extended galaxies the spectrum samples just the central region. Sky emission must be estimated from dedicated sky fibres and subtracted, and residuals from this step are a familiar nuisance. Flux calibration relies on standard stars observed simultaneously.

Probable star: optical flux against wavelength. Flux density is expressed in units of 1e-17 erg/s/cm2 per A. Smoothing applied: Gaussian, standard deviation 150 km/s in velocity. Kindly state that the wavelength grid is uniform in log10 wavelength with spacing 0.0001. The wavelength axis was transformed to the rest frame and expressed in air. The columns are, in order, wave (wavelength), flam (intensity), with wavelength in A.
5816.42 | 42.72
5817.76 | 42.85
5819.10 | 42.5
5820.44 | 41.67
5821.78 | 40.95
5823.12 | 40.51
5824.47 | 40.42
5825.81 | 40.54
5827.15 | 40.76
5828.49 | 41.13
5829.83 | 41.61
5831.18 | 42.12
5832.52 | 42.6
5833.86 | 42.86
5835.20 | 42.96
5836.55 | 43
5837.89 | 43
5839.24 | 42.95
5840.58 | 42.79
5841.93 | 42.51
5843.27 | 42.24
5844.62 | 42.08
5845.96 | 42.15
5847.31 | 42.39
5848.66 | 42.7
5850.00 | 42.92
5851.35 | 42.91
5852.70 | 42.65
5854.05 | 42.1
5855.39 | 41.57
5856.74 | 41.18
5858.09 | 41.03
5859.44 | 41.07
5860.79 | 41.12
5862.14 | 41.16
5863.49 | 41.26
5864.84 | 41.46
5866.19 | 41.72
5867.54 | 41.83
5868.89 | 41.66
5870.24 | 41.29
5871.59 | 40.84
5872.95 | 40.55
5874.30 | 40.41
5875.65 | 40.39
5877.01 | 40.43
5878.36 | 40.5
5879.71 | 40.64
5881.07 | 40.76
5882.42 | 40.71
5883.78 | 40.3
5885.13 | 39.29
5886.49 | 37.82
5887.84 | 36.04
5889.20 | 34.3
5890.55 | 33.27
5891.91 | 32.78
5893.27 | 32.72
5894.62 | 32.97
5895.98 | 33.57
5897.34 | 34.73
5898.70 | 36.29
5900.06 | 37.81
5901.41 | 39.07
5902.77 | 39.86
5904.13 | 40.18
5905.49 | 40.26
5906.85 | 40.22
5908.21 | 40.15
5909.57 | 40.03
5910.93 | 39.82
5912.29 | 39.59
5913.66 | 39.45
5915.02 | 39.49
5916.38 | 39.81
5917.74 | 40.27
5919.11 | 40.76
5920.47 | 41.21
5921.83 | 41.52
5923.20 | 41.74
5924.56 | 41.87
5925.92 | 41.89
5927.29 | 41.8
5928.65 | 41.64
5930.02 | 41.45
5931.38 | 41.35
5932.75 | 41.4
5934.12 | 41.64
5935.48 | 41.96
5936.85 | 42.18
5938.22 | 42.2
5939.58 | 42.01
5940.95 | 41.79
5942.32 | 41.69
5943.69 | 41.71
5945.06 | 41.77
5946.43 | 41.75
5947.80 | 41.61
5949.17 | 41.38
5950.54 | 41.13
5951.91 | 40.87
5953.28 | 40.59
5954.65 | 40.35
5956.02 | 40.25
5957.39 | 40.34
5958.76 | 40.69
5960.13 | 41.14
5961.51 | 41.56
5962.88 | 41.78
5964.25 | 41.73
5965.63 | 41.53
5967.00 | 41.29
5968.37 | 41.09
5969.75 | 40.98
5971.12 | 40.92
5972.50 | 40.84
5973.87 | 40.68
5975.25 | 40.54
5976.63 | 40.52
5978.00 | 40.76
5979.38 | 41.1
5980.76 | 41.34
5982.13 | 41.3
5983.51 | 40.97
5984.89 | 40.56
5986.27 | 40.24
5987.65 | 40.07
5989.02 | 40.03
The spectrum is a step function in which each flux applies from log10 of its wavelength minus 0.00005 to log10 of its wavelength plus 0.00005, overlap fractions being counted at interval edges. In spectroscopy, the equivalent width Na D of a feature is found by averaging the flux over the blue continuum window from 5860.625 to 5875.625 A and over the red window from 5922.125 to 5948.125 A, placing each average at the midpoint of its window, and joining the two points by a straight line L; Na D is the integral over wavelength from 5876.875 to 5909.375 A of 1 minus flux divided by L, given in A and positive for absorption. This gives 2.9 A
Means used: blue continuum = 41.2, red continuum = 41.7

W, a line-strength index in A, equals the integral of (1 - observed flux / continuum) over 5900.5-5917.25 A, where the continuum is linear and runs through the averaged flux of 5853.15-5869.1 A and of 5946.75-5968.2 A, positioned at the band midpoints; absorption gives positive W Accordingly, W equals 0.6 A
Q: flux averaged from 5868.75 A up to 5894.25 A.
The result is 38.5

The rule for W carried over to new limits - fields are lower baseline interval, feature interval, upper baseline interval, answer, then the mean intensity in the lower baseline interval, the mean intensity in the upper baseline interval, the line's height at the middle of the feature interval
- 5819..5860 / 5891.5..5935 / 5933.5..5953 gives 2.5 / 42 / 41.7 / 41.8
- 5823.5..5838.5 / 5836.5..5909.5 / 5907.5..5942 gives 2.8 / 41.9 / 41.1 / 41.5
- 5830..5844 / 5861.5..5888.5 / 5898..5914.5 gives 0.3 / 42.6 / 39.4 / 40.9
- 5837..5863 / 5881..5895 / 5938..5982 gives 1.8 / 42.1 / 41.2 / 41.8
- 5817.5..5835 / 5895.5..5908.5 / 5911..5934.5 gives 0.9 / 41.6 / 40.9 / 41.1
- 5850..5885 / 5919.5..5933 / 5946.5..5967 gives -0.1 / 41.2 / 41.1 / 41.1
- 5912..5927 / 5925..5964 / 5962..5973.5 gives -0.4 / 40.7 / 41.3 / 41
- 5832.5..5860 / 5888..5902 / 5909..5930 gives 2.2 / 42.4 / 40.7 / 41.3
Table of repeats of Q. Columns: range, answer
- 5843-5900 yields 39.7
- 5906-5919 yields 39.9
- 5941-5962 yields 41.1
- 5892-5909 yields 37.2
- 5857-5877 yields 41.1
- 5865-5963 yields 40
